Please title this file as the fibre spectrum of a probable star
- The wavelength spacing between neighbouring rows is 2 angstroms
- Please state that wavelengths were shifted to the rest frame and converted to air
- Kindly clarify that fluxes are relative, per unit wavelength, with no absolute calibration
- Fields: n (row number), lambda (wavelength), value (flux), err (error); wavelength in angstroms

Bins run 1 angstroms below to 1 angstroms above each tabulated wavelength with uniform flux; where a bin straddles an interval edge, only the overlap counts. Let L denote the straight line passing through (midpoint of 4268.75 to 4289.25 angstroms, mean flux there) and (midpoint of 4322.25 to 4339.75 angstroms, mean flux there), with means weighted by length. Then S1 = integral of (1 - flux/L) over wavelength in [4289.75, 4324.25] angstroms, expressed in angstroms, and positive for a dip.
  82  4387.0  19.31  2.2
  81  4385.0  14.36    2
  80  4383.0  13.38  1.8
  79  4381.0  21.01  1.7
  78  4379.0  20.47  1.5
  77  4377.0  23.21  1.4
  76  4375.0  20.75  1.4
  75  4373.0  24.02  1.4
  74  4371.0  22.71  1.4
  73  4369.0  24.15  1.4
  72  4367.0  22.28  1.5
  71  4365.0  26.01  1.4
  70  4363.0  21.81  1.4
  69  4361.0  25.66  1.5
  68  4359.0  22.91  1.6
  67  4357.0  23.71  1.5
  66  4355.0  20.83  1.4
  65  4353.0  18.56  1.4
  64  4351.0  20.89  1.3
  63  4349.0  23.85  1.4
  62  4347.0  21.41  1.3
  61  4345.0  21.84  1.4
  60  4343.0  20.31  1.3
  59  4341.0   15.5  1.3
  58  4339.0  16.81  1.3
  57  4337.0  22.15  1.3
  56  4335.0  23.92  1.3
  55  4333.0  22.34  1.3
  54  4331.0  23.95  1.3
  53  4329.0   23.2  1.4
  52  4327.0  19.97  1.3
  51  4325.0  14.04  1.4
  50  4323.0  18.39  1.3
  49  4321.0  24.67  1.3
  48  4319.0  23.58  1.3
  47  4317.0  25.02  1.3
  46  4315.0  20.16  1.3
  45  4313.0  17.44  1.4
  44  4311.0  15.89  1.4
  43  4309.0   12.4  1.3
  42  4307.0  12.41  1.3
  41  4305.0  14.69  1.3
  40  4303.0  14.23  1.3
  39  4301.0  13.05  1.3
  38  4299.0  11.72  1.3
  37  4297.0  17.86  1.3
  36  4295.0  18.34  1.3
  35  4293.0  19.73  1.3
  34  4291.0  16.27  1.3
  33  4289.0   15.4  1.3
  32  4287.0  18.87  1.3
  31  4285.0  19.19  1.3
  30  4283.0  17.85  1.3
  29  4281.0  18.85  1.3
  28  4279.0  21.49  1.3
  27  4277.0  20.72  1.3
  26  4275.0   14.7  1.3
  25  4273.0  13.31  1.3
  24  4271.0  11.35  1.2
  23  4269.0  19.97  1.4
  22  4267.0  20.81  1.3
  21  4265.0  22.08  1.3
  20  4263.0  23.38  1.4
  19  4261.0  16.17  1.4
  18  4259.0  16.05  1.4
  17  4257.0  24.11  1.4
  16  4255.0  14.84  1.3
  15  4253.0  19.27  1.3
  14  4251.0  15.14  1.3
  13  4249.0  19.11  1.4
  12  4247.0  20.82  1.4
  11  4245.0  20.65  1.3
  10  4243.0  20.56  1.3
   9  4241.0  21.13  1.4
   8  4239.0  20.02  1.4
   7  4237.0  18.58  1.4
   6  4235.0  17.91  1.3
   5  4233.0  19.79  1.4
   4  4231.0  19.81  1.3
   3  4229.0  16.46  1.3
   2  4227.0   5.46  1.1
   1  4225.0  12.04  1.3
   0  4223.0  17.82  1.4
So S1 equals 3.3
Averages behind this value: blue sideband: 17.4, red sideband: 20.6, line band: 17.4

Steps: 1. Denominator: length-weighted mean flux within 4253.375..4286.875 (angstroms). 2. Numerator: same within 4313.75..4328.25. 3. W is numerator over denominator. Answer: 1.13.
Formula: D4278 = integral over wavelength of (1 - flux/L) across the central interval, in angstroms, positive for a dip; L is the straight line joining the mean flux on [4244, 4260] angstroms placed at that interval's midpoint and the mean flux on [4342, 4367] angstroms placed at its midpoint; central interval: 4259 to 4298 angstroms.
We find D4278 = 2.9 angstroms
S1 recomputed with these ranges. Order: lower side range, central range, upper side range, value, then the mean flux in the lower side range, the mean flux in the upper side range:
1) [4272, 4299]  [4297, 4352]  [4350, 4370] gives 3.7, 17.7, 22.7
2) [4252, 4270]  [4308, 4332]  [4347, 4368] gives 1.8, 19.6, 22.6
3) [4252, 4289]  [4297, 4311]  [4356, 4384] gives 4.3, 18.4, 22.3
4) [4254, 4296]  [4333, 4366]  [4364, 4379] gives 0.6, 18.3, 23.1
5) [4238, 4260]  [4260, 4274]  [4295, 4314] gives -0.3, 19.2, 14.6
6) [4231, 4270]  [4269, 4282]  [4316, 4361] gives 2.0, 19.5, 21.4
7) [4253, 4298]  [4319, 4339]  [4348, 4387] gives -1.1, 18.3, 21.6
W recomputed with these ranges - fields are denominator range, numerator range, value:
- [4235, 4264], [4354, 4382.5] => 1.18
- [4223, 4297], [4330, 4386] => 1.18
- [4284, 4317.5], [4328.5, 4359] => 1.29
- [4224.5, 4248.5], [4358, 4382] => 1.28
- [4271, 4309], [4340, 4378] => 1.35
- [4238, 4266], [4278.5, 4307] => 0.86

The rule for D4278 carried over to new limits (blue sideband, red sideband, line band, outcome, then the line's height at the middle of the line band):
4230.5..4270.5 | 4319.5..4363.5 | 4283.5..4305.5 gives 4.2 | 20.3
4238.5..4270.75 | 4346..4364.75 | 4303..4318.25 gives 3.1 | 21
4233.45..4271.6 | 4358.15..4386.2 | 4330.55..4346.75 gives 0.1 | 20.9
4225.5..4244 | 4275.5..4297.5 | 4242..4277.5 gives -0.9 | 18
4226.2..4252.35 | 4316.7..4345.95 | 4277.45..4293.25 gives 0.9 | 19.6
